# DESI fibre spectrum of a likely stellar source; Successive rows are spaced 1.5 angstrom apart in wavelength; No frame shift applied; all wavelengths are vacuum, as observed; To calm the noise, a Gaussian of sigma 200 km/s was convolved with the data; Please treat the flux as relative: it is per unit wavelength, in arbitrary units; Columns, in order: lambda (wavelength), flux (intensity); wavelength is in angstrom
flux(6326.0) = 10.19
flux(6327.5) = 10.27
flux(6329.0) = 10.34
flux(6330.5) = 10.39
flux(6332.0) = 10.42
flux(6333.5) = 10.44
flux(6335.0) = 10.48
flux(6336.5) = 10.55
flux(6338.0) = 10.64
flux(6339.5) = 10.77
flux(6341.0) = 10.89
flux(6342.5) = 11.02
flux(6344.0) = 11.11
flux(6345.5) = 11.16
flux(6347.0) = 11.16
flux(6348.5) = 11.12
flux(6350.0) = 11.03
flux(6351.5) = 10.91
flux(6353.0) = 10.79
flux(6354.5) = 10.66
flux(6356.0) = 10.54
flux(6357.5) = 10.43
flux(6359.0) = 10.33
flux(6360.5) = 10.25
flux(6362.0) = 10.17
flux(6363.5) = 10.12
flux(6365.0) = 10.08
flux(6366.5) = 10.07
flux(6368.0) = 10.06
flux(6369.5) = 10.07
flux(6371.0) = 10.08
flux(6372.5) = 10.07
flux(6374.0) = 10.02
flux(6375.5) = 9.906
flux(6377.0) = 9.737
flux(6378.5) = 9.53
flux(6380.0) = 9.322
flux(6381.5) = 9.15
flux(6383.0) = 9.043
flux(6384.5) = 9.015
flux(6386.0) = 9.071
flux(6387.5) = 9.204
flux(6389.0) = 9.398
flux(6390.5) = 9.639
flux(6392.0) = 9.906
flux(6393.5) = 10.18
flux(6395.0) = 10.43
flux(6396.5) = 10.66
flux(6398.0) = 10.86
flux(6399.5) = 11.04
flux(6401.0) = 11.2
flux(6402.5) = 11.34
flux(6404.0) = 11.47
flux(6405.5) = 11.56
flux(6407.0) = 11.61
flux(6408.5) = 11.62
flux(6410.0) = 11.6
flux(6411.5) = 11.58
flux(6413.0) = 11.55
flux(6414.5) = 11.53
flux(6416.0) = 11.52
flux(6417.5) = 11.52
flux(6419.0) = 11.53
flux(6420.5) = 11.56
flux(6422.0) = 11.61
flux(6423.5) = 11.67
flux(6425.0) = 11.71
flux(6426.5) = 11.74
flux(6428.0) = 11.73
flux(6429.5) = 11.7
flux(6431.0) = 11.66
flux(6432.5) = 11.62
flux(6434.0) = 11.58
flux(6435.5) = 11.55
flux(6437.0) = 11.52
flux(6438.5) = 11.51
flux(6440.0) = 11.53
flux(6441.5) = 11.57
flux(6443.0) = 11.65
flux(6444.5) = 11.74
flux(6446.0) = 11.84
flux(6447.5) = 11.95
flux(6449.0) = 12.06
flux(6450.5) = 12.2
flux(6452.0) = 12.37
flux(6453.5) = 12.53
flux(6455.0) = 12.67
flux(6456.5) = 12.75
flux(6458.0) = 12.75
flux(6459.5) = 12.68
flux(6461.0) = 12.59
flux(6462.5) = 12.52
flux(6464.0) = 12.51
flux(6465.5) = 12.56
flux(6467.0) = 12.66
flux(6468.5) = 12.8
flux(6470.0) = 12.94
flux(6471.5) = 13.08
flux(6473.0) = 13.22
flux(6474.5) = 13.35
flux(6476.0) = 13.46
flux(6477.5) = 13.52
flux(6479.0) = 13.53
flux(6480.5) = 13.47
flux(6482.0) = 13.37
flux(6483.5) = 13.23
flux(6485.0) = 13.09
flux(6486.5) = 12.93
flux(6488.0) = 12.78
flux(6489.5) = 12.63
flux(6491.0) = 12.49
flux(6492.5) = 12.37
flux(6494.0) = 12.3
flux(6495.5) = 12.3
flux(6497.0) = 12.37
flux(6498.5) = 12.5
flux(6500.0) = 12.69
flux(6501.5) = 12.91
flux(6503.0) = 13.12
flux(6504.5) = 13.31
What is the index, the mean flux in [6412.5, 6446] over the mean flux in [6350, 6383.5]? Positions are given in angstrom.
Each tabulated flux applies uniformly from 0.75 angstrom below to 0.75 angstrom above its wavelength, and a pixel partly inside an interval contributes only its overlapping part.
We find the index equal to 1.15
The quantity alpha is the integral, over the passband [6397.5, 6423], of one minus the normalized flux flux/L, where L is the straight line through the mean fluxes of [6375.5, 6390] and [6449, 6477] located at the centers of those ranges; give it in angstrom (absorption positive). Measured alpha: -2.4 angstrom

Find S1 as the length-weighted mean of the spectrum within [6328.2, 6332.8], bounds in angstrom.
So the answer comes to 10.4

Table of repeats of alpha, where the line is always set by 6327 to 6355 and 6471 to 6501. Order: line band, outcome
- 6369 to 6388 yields 2.95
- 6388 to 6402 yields 1.45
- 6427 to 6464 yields 0.92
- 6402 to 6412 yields 0.17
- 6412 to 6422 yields 0.30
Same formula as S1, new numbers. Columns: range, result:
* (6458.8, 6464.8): 12.6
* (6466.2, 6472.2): 12.9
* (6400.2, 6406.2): 11.4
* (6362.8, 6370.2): 10.1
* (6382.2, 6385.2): 9.03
